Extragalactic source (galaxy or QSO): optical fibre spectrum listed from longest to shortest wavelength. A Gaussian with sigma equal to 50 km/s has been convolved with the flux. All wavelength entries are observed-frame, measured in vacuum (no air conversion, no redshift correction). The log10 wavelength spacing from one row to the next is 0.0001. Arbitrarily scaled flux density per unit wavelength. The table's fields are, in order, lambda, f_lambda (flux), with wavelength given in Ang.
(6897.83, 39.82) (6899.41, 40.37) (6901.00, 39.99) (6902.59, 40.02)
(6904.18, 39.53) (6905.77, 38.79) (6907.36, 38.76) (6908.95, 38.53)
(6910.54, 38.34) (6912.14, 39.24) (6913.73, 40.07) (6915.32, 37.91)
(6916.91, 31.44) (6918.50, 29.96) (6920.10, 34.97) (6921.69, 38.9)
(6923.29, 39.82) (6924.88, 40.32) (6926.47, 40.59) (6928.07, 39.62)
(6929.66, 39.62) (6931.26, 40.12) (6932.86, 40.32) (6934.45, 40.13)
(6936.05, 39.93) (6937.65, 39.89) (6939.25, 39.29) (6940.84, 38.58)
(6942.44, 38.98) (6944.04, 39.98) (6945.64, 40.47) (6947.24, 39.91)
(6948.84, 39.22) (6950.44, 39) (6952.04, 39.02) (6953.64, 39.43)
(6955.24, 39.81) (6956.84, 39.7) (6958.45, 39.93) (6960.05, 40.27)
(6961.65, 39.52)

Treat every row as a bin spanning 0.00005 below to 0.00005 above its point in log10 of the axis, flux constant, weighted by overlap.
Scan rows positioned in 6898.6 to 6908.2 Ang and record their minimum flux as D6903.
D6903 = 38.76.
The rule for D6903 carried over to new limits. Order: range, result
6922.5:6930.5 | 39.62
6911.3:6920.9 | 29.96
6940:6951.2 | 38.58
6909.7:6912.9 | 38.34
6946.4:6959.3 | 39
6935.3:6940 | 39.29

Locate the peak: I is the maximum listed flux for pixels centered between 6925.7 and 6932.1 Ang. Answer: 40.59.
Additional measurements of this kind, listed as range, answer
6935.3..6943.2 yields 39.93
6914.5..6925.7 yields 40.32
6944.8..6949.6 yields 40.47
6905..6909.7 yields 38.79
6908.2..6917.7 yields 40.07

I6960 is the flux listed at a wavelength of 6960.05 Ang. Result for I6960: 40.27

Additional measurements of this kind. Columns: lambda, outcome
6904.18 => 39.53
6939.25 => 39.29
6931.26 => 40.12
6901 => 39.99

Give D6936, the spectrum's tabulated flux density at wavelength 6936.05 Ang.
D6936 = 39.93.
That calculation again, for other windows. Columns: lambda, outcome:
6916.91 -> 31.44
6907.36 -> 38.76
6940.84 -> 38.58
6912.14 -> 39.24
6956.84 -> 39.7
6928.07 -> 39.62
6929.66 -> 39.62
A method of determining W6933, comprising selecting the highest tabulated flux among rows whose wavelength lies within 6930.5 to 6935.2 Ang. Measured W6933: 40.32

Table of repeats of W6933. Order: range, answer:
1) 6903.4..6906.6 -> 39.53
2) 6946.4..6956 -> 39.91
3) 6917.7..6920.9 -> 34.97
